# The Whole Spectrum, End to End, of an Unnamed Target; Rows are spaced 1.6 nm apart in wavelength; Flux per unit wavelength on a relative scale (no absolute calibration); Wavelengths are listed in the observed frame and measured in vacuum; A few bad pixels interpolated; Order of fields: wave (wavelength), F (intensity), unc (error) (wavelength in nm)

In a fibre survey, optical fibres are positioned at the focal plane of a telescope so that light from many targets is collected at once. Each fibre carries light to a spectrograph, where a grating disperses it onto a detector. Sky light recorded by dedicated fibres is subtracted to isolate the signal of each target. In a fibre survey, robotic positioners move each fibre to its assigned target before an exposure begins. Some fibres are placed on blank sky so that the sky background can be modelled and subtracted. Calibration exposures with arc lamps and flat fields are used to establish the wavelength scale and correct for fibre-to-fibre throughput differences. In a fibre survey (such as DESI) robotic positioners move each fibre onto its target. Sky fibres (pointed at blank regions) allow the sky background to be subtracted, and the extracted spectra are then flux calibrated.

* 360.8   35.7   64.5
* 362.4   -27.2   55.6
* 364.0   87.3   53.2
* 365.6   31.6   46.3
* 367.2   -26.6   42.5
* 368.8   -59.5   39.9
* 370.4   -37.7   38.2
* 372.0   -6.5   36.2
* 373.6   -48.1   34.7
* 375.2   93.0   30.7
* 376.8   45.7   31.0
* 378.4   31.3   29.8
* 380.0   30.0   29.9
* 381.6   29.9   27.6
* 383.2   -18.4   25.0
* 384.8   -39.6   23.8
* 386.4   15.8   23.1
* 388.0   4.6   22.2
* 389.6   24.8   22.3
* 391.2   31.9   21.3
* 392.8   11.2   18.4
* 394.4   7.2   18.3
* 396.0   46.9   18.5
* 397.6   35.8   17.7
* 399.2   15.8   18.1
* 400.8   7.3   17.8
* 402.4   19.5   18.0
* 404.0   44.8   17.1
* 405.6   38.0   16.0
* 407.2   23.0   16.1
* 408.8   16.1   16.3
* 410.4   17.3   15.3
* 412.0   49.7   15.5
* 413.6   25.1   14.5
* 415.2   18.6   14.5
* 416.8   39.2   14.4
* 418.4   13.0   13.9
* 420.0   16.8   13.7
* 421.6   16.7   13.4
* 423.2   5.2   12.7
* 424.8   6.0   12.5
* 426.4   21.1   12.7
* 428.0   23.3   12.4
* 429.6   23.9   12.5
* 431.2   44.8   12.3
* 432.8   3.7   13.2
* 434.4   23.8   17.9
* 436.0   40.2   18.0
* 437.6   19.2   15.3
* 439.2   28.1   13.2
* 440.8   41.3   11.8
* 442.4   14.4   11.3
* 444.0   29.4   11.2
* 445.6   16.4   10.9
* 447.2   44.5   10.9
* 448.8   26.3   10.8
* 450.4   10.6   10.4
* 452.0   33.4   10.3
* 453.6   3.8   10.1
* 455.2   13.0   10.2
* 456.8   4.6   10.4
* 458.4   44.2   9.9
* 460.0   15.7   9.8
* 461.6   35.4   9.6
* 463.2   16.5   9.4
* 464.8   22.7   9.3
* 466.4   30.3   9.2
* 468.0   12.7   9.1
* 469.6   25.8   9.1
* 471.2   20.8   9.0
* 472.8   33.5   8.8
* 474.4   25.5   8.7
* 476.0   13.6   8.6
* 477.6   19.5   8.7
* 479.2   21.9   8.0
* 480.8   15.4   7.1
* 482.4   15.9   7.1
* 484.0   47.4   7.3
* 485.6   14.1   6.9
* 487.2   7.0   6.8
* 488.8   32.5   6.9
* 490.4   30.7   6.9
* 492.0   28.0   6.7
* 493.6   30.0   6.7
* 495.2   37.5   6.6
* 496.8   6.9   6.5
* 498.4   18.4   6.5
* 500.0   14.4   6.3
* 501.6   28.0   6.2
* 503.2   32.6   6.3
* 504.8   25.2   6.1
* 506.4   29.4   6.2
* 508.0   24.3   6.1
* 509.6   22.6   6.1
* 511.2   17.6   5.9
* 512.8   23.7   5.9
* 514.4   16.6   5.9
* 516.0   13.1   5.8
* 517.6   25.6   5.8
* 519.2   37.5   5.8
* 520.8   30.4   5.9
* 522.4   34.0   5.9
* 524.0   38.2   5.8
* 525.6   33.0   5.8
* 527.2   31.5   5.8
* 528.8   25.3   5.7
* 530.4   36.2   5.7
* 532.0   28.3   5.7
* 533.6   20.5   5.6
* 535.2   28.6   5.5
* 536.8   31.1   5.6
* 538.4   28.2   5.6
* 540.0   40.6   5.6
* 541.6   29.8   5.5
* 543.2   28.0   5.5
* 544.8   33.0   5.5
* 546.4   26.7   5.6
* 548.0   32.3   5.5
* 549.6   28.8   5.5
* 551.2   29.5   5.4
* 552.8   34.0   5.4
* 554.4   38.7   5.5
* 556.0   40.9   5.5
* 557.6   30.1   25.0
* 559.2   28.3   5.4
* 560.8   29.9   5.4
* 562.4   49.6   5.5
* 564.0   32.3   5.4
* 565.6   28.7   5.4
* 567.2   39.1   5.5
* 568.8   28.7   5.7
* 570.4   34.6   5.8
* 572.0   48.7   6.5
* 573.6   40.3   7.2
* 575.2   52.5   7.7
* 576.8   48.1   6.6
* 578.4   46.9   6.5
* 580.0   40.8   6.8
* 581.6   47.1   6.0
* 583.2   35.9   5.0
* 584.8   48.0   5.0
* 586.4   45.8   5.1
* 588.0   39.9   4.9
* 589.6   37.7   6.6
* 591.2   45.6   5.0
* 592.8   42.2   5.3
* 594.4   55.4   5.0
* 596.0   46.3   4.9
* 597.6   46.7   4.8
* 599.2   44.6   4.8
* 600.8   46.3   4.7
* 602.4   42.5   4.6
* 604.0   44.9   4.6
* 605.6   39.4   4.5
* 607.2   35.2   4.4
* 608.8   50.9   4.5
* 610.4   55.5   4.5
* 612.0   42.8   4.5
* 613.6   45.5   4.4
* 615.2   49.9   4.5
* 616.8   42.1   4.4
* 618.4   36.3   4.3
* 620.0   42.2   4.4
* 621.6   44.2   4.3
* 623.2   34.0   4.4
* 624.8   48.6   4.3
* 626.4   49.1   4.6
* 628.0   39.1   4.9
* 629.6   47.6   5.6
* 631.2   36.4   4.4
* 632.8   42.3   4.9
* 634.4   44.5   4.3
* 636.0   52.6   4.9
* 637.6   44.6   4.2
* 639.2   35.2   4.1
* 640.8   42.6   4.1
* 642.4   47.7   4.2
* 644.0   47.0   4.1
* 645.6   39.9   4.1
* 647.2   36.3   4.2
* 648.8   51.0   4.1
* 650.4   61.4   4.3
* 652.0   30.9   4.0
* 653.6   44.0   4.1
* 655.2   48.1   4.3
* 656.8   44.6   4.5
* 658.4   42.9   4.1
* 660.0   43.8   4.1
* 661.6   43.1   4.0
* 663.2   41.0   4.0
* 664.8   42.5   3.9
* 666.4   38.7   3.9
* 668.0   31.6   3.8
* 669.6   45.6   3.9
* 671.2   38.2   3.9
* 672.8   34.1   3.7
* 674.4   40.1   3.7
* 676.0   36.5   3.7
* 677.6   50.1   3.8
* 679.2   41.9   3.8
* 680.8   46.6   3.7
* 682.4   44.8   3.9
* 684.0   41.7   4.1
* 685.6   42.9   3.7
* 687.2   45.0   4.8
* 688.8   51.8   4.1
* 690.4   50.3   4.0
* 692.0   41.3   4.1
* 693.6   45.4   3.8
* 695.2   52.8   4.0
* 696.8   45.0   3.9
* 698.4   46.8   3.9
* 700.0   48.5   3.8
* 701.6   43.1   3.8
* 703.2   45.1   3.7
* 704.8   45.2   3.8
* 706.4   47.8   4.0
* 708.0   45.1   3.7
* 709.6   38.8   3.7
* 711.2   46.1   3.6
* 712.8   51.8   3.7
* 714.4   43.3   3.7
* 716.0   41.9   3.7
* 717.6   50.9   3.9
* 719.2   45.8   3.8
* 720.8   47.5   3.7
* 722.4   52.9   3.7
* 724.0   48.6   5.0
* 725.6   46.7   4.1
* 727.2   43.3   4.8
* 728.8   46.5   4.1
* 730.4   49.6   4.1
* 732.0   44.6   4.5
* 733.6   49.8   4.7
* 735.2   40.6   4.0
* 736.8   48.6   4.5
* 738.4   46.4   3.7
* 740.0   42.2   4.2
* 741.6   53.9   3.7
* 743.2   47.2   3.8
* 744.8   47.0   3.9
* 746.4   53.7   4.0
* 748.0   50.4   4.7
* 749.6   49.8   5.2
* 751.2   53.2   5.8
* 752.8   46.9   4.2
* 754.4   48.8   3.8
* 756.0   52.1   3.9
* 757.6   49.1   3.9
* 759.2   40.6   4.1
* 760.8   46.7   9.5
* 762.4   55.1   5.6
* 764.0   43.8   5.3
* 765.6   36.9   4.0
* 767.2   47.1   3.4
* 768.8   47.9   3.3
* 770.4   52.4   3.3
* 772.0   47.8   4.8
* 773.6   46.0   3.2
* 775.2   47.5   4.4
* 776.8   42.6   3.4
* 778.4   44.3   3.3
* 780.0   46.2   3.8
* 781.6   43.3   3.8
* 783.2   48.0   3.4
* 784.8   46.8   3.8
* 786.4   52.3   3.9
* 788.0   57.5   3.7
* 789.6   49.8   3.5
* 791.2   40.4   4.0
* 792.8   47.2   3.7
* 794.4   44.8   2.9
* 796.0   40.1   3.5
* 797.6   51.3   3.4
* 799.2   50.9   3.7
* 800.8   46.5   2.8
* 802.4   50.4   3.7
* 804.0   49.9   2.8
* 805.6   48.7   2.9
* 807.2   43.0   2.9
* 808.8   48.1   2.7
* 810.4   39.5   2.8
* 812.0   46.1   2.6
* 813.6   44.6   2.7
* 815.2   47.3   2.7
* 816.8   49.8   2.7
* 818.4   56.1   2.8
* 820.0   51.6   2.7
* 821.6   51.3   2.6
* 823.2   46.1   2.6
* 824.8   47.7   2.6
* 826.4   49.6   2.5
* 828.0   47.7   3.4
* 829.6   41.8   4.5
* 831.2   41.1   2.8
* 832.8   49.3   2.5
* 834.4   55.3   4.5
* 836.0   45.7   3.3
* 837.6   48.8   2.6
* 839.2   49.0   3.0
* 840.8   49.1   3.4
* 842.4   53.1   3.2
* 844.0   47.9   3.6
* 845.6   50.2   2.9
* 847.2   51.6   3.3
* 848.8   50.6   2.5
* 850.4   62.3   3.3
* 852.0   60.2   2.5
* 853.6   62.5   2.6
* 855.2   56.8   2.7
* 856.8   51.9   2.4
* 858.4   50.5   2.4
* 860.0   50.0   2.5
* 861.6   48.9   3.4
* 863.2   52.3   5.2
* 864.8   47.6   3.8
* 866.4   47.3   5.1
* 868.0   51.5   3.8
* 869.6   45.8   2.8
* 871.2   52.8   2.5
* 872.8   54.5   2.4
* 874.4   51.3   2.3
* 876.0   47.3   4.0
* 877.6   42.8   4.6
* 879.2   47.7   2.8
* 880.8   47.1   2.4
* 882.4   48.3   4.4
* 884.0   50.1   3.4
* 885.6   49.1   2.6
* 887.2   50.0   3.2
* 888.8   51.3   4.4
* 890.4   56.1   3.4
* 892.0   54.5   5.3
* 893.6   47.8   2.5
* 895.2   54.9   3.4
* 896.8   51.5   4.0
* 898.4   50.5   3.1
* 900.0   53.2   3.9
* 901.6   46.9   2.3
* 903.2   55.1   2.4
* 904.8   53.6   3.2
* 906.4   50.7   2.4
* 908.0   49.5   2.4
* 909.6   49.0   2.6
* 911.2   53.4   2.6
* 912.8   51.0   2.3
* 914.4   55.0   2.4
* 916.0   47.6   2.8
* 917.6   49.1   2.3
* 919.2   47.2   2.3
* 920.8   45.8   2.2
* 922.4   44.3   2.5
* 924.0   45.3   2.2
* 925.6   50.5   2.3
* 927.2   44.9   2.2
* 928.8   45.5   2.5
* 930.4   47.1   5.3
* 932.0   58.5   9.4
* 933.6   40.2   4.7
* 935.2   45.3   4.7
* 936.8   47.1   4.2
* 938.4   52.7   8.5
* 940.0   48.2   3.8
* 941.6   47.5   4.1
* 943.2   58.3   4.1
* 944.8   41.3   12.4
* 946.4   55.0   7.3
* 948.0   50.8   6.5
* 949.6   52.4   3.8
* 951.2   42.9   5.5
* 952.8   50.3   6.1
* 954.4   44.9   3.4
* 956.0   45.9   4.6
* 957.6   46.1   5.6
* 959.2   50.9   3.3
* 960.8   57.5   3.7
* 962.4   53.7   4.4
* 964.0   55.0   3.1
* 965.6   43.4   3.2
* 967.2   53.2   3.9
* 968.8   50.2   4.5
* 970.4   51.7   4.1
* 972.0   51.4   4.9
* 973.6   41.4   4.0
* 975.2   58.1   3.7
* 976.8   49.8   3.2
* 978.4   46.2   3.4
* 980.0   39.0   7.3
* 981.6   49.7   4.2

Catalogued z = 0.30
